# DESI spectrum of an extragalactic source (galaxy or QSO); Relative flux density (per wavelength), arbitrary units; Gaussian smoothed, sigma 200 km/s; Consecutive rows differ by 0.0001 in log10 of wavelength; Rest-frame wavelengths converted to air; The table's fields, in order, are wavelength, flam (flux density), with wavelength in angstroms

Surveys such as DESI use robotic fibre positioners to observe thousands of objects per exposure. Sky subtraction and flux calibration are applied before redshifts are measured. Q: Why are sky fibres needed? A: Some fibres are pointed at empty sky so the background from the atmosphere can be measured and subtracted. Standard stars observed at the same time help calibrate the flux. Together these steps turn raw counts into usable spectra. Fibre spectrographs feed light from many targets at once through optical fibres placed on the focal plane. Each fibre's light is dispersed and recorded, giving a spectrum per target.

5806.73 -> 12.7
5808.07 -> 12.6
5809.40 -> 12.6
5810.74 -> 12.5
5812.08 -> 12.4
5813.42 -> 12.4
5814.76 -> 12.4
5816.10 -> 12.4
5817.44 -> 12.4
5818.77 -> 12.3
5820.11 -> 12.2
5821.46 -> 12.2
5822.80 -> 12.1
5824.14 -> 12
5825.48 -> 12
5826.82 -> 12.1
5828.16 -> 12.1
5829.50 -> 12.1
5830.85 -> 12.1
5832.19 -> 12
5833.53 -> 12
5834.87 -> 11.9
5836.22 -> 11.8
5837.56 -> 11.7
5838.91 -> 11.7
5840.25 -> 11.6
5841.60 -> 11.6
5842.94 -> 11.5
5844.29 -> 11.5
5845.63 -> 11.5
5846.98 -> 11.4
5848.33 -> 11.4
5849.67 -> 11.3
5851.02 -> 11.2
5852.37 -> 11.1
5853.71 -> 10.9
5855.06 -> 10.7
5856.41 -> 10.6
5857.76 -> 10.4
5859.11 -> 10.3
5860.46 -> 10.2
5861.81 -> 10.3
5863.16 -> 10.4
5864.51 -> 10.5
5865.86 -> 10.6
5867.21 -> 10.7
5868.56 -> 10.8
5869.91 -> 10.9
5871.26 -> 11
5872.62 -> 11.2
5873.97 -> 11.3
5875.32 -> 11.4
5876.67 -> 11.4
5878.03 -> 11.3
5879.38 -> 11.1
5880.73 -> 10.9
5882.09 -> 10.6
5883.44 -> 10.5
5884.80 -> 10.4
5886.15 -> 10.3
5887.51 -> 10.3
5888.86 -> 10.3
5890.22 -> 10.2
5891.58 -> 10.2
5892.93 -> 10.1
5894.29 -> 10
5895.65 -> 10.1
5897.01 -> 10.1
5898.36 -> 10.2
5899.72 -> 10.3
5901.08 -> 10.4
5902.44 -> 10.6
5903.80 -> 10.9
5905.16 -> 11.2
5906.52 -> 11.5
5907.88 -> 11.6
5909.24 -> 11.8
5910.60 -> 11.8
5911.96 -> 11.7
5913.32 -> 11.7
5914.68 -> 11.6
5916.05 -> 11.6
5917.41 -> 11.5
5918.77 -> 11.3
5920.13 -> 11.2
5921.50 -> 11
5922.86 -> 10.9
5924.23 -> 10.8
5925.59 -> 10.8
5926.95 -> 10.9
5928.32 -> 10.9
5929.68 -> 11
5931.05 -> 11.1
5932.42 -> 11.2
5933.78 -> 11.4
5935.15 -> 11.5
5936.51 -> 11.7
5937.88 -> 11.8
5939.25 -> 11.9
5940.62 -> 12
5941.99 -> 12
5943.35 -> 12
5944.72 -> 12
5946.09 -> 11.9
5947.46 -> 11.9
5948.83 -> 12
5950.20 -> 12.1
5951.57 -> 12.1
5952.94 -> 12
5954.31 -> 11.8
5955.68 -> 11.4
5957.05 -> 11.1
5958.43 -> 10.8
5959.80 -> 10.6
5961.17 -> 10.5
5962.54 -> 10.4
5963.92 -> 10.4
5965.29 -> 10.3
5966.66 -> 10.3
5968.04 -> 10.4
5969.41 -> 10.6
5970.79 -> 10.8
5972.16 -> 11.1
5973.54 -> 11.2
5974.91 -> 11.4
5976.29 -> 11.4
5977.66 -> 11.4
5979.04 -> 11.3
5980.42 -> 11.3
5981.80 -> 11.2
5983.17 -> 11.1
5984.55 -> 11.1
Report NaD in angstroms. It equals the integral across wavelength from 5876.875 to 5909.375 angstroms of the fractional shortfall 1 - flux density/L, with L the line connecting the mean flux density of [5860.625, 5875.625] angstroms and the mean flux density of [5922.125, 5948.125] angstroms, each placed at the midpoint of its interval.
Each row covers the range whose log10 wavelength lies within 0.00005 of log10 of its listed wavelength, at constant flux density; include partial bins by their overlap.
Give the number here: 1.3 angstroms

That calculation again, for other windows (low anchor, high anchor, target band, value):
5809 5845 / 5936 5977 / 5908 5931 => 0.50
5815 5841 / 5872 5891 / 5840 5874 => 1.27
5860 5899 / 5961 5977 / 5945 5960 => -1.31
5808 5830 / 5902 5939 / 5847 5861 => 1.29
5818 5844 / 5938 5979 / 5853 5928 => 5.28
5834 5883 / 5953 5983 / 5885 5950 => -0.71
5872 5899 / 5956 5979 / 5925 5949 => -1.82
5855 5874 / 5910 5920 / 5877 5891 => 0.50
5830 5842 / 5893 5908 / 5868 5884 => 0.01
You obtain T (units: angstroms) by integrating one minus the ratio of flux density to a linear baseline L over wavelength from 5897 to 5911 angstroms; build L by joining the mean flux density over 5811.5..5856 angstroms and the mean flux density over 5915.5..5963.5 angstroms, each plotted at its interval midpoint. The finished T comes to 0.69 angstroms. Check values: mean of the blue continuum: 11.8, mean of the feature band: 11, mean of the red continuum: 11.4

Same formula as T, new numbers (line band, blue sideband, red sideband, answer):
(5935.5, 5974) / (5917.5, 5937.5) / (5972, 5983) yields -0.4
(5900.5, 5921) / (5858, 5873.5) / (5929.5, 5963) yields -0.4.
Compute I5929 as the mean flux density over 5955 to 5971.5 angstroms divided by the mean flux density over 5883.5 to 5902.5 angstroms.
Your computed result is 1.04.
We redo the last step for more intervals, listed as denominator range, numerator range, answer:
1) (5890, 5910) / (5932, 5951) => 1.11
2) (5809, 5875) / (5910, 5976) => 0.98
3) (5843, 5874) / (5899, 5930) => 1.03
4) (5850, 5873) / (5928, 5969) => 1.06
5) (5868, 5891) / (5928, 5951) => 1.08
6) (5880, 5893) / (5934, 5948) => 1.14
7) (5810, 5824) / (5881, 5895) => 0.84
